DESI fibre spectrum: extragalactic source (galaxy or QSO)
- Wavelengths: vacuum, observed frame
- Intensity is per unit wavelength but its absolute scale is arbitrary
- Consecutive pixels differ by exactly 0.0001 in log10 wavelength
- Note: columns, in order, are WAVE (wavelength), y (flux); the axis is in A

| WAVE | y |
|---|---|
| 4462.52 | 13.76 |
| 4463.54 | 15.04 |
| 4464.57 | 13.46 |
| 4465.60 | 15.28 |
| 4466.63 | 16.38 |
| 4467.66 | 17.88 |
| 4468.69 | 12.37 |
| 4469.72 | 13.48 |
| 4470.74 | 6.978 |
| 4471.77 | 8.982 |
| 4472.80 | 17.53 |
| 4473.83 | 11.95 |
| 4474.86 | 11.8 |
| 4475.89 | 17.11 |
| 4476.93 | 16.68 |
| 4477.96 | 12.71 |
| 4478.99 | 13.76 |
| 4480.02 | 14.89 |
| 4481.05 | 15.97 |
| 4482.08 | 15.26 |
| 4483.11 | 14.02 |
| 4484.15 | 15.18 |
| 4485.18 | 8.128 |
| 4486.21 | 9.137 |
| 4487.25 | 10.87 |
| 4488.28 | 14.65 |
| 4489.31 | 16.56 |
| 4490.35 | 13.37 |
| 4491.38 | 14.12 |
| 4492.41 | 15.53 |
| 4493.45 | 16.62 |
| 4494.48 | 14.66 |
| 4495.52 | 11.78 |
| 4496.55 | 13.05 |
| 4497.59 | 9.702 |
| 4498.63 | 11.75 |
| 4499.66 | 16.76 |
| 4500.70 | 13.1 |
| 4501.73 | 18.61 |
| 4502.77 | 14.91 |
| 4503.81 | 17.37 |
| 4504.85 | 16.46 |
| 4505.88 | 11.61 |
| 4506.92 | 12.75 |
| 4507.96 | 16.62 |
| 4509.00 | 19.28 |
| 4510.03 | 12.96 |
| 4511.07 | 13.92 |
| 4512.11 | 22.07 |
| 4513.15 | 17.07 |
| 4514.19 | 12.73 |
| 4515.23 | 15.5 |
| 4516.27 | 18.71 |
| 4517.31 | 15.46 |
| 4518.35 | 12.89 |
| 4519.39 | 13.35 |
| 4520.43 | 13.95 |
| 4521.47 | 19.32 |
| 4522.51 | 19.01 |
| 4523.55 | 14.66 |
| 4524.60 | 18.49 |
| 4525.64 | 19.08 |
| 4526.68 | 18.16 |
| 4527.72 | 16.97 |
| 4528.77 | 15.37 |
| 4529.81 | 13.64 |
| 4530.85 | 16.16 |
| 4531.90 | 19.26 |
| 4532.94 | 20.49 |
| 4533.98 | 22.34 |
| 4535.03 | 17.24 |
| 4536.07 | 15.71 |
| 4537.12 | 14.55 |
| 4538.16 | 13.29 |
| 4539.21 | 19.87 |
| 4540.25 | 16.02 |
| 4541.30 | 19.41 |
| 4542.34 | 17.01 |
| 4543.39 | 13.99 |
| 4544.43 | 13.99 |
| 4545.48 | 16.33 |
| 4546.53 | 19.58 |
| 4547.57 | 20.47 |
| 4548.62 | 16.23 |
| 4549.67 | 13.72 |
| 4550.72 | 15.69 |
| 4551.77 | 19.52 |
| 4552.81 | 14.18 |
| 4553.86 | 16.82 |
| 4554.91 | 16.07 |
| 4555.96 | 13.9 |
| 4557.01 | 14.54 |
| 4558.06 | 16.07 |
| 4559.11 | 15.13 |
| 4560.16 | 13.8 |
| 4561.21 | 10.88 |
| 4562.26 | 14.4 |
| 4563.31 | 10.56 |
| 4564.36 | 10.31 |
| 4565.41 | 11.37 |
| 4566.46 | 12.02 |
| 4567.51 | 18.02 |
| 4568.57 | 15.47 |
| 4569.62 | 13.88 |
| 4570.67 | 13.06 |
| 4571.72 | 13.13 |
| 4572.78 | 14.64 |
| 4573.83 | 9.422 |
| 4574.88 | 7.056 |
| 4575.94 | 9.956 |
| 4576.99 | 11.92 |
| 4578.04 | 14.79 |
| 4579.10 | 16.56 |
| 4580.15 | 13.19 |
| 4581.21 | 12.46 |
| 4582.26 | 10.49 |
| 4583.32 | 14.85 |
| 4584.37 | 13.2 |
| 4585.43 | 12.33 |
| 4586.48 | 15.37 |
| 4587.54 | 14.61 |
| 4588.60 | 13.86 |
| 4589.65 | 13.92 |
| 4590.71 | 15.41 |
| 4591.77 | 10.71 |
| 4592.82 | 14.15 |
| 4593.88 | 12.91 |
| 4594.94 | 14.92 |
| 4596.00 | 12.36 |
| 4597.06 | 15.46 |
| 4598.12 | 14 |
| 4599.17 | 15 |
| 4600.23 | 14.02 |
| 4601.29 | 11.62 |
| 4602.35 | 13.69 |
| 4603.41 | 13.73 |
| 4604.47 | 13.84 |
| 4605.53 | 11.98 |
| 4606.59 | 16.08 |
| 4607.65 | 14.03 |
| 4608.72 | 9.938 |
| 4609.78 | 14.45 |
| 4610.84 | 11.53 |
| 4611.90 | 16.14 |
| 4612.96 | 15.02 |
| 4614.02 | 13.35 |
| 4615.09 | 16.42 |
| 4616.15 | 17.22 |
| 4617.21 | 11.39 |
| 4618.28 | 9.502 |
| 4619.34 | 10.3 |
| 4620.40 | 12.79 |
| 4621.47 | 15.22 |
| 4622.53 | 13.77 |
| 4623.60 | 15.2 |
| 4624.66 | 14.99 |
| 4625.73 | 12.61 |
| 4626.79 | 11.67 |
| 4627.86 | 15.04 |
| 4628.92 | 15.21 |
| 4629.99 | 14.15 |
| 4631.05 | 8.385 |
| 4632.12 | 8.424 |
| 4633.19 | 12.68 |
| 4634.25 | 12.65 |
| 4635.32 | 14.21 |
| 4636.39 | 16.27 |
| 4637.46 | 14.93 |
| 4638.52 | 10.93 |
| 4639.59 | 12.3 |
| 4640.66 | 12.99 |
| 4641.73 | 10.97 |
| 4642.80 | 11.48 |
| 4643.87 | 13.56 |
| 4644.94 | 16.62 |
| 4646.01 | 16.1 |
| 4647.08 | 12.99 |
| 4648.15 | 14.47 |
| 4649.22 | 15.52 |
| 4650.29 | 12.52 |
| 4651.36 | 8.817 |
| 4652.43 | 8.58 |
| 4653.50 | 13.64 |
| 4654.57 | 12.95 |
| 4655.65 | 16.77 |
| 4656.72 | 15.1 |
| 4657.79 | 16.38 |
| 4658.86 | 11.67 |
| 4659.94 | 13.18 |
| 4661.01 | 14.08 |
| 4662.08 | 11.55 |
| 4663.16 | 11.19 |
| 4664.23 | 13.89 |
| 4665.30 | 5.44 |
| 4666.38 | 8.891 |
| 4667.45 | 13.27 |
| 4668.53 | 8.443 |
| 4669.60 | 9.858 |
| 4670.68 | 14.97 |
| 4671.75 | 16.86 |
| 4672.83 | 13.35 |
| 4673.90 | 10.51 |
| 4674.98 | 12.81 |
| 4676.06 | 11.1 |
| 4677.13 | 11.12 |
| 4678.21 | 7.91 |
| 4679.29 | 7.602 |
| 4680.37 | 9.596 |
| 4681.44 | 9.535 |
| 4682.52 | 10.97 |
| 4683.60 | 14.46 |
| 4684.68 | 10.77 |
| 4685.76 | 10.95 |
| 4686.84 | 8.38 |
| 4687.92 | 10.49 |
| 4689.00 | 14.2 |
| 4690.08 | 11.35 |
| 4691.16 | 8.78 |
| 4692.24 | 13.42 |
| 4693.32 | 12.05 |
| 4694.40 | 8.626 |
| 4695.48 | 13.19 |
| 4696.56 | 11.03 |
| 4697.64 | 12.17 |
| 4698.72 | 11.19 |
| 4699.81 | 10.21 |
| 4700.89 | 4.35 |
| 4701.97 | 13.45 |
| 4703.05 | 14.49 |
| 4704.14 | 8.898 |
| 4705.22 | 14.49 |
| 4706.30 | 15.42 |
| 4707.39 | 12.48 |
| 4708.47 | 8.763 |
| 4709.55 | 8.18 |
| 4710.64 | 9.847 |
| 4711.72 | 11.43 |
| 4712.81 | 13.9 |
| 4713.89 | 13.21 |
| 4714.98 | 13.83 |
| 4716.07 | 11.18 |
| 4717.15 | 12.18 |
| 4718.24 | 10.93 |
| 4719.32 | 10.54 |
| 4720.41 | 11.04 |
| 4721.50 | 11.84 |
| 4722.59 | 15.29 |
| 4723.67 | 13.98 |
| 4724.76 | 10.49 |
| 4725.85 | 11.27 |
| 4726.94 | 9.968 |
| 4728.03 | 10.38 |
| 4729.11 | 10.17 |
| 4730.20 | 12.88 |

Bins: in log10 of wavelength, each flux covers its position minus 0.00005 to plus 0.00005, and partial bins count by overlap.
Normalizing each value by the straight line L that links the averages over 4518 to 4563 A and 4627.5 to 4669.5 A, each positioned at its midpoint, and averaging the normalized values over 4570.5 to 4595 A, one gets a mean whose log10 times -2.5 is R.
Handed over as 0.15 mag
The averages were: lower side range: 16.3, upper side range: 12.7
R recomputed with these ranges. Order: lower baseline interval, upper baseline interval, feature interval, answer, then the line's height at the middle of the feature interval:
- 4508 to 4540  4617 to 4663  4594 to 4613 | 0.039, 14.2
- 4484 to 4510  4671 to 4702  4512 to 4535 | -0.235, 13.6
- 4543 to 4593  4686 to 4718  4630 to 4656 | -0.027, 12.6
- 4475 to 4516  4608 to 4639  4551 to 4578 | 0.030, 13.9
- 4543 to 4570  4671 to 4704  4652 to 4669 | -0.025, 11.9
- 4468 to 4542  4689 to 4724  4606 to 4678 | -0.014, 12.8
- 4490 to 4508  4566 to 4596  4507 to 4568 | -0.155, 13.8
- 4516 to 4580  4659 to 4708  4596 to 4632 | -0.007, 13.4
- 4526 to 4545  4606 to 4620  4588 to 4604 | 0.039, 14.2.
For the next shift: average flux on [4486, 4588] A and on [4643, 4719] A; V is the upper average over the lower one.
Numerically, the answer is 0.8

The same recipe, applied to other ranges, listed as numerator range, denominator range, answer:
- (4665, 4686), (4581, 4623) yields 0.81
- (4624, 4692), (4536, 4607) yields 0.86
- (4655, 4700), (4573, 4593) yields 0.90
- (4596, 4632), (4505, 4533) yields 0.83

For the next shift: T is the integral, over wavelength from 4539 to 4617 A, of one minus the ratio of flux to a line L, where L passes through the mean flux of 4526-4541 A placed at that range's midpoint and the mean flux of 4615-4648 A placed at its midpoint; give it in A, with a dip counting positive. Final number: 5.9 A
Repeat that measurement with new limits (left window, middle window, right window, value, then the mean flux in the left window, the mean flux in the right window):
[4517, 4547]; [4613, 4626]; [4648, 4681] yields 0.0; 16.7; 12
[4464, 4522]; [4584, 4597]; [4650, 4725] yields -0.7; 14.4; 11.6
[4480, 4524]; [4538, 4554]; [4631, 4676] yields -2.9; 14.8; 12.7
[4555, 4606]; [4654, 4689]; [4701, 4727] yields 1.8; 13.3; 11.9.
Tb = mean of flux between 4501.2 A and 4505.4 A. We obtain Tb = 16.8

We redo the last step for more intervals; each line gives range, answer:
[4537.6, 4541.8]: 17.1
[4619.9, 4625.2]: 14.4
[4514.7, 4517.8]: 16.6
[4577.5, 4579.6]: 15.6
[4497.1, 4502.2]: 14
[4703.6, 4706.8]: 12.9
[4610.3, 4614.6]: 14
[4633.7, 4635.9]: 13.5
